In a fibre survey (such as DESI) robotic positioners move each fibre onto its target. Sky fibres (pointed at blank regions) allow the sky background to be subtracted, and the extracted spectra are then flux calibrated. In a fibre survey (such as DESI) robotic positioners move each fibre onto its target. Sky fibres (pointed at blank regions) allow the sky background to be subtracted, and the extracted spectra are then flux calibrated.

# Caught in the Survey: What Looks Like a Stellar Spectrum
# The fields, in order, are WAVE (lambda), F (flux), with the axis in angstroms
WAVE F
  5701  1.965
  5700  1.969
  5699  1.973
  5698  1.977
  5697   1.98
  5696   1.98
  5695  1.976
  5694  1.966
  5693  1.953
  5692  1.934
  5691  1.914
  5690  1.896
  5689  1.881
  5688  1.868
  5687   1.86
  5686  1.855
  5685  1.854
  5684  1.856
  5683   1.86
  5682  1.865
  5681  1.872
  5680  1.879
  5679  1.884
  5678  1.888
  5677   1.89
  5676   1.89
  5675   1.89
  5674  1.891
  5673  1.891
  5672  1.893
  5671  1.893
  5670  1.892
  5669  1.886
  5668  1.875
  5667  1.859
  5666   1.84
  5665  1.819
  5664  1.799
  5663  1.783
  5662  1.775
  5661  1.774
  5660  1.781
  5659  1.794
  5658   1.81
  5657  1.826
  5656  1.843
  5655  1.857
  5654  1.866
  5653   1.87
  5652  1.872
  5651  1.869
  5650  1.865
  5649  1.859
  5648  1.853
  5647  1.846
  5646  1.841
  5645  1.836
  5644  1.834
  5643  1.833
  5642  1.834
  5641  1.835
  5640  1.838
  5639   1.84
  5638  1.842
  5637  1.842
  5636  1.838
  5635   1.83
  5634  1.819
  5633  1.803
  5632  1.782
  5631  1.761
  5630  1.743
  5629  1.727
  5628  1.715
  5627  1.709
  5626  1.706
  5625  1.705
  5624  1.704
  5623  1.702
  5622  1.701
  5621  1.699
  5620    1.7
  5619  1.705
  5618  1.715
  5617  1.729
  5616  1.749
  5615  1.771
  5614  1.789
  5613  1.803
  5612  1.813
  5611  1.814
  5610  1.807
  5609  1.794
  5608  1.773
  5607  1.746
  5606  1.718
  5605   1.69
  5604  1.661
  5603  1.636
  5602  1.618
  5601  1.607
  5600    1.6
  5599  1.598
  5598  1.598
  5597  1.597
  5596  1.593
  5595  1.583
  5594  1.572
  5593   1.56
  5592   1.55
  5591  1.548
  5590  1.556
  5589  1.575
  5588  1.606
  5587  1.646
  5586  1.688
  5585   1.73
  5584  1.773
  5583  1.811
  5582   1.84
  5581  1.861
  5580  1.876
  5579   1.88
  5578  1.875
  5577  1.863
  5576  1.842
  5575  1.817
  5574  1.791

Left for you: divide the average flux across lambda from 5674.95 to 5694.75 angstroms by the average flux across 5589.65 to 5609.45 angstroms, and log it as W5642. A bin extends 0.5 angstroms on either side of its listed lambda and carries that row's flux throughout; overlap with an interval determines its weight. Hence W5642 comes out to 1.16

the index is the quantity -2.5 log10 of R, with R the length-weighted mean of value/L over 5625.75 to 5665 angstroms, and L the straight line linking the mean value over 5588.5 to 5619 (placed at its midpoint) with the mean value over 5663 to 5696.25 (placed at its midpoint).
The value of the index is -0.02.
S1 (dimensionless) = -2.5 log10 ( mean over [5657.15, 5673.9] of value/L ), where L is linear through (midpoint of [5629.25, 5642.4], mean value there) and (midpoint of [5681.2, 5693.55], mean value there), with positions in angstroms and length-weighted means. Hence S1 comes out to 0.01 mag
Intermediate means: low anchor 1.81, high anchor 1.88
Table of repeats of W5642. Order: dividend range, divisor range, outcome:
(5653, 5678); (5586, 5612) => 1.12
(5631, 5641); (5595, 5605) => 1.13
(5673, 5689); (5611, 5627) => 1.08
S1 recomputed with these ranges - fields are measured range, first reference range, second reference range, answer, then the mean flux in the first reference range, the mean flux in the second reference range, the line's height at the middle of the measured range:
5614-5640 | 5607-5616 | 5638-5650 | 0.04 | 1.79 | 1.84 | 1.81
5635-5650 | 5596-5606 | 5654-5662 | -0.05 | 1.63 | 1.81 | 1.76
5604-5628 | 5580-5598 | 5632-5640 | 0.01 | 1.66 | 1.83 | 1.76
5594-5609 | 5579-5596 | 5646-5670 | 0.04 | 1.68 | 1.84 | 1.71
